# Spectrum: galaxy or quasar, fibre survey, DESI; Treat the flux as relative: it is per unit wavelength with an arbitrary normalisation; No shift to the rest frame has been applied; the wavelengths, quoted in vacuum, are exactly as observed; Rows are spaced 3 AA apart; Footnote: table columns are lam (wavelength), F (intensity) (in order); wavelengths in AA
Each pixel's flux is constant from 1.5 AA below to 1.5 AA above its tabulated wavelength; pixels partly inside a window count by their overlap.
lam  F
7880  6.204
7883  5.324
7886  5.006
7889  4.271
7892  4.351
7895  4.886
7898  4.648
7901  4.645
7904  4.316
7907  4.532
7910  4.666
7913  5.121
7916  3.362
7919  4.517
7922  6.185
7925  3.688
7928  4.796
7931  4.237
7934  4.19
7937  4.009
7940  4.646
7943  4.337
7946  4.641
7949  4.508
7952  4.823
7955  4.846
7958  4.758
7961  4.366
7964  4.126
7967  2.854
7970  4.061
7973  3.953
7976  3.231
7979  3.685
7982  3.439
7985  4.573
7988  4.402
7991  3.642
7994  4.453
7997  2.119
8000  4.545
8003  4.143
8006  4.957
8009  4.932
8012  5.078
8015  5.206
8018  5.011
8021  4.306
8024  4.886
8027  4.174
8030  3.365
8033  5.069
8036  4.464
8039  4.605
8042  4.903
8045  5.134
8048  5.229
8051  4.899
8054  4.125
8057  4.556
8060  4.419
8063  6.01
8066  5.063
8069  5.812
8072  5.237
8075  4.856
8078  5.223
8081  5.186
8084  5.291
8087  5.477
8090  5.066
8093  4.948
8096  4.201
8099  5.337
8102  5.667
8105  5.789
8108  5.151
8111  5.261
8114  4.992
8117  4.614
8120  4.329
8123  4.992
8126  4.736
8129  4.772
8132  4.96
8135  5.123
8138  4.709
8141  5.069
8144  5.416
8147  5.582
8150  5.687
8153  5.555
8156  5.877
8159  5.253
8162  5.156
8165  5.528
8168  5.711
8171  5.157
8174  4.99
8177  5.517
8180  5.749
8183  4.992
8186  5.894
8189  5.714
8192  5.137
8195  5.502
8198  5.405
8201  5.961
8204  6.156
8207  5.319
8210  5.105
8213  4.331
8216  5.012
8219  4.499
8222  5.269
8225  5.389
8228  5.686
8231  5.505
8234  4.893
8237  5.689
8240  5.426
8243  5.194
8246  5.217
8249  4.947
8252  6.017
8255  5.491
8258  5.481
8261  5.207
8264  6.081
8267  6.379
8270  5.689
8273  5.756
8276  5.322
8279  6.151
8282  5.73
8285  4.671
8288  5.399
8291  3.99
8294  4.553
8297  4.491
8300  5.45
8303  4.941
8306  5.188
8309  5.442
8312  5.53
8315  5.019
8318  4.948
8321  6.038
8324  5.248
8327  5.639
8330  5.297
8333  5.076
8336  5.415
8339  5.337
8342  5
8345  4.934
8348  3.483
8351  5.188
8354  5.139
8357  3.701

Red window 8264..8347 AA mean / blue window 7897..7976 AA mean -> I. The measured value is 1.20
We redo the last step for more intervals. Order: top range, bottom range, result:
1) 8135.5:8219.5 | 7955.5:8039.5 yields 1.27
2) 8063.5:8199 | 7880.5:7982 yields 1.19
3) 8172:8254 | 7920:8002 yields 1.28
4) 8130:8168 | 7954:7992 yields 1.34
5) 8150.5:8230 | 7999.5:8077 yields 1.12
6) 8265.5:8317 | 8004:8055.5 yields 1.12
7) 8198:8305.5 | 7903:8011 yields 1.25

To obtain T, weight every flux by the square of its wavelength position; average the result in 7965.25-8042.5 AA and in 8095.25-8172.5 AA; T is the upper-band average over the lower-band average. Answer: 1.27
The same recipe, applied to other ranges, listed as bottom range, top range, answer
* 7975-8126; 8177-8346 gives 1.19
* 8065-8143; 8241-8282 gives 1.15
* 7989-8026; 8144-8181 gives 1.28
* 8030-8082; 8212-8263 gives 1.12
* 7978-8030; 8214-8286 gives 1.34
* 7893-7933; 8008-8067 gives 1.07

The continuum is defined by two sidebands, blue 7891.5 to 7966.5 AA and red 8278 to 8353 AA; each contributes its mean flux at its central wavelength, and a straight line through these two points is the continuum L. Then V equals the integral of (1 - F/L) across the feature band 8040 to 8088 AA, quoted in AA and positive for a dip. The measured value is -3.6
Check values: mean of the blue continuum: 4.51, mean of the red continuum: 5.12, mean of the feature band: 5.08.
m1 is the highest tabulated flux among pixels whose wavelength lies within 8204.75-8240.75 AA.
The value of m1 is 5.689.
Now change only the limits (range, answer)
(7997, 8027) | 5.206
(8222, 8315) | 6.379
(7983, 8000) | 4.573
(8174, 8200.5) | 5.894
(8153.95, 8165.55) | 5.877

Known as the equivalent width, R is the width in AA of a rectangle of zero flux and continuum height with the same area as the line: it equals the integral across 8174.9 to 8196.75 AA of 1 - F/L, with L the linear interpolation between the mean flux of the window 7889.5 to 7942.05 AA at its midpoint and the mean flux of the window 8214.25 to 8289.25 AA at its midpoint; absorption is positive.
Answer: -0.9 AA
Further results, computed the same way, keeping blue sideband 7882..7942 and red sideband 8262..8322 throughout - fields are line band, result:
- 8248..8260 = -0.5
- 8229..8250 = -0.2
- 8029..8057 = 1.0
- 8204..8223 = 0.6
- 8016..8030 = 0.9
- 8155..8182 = -1.8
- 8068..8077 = -0.7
